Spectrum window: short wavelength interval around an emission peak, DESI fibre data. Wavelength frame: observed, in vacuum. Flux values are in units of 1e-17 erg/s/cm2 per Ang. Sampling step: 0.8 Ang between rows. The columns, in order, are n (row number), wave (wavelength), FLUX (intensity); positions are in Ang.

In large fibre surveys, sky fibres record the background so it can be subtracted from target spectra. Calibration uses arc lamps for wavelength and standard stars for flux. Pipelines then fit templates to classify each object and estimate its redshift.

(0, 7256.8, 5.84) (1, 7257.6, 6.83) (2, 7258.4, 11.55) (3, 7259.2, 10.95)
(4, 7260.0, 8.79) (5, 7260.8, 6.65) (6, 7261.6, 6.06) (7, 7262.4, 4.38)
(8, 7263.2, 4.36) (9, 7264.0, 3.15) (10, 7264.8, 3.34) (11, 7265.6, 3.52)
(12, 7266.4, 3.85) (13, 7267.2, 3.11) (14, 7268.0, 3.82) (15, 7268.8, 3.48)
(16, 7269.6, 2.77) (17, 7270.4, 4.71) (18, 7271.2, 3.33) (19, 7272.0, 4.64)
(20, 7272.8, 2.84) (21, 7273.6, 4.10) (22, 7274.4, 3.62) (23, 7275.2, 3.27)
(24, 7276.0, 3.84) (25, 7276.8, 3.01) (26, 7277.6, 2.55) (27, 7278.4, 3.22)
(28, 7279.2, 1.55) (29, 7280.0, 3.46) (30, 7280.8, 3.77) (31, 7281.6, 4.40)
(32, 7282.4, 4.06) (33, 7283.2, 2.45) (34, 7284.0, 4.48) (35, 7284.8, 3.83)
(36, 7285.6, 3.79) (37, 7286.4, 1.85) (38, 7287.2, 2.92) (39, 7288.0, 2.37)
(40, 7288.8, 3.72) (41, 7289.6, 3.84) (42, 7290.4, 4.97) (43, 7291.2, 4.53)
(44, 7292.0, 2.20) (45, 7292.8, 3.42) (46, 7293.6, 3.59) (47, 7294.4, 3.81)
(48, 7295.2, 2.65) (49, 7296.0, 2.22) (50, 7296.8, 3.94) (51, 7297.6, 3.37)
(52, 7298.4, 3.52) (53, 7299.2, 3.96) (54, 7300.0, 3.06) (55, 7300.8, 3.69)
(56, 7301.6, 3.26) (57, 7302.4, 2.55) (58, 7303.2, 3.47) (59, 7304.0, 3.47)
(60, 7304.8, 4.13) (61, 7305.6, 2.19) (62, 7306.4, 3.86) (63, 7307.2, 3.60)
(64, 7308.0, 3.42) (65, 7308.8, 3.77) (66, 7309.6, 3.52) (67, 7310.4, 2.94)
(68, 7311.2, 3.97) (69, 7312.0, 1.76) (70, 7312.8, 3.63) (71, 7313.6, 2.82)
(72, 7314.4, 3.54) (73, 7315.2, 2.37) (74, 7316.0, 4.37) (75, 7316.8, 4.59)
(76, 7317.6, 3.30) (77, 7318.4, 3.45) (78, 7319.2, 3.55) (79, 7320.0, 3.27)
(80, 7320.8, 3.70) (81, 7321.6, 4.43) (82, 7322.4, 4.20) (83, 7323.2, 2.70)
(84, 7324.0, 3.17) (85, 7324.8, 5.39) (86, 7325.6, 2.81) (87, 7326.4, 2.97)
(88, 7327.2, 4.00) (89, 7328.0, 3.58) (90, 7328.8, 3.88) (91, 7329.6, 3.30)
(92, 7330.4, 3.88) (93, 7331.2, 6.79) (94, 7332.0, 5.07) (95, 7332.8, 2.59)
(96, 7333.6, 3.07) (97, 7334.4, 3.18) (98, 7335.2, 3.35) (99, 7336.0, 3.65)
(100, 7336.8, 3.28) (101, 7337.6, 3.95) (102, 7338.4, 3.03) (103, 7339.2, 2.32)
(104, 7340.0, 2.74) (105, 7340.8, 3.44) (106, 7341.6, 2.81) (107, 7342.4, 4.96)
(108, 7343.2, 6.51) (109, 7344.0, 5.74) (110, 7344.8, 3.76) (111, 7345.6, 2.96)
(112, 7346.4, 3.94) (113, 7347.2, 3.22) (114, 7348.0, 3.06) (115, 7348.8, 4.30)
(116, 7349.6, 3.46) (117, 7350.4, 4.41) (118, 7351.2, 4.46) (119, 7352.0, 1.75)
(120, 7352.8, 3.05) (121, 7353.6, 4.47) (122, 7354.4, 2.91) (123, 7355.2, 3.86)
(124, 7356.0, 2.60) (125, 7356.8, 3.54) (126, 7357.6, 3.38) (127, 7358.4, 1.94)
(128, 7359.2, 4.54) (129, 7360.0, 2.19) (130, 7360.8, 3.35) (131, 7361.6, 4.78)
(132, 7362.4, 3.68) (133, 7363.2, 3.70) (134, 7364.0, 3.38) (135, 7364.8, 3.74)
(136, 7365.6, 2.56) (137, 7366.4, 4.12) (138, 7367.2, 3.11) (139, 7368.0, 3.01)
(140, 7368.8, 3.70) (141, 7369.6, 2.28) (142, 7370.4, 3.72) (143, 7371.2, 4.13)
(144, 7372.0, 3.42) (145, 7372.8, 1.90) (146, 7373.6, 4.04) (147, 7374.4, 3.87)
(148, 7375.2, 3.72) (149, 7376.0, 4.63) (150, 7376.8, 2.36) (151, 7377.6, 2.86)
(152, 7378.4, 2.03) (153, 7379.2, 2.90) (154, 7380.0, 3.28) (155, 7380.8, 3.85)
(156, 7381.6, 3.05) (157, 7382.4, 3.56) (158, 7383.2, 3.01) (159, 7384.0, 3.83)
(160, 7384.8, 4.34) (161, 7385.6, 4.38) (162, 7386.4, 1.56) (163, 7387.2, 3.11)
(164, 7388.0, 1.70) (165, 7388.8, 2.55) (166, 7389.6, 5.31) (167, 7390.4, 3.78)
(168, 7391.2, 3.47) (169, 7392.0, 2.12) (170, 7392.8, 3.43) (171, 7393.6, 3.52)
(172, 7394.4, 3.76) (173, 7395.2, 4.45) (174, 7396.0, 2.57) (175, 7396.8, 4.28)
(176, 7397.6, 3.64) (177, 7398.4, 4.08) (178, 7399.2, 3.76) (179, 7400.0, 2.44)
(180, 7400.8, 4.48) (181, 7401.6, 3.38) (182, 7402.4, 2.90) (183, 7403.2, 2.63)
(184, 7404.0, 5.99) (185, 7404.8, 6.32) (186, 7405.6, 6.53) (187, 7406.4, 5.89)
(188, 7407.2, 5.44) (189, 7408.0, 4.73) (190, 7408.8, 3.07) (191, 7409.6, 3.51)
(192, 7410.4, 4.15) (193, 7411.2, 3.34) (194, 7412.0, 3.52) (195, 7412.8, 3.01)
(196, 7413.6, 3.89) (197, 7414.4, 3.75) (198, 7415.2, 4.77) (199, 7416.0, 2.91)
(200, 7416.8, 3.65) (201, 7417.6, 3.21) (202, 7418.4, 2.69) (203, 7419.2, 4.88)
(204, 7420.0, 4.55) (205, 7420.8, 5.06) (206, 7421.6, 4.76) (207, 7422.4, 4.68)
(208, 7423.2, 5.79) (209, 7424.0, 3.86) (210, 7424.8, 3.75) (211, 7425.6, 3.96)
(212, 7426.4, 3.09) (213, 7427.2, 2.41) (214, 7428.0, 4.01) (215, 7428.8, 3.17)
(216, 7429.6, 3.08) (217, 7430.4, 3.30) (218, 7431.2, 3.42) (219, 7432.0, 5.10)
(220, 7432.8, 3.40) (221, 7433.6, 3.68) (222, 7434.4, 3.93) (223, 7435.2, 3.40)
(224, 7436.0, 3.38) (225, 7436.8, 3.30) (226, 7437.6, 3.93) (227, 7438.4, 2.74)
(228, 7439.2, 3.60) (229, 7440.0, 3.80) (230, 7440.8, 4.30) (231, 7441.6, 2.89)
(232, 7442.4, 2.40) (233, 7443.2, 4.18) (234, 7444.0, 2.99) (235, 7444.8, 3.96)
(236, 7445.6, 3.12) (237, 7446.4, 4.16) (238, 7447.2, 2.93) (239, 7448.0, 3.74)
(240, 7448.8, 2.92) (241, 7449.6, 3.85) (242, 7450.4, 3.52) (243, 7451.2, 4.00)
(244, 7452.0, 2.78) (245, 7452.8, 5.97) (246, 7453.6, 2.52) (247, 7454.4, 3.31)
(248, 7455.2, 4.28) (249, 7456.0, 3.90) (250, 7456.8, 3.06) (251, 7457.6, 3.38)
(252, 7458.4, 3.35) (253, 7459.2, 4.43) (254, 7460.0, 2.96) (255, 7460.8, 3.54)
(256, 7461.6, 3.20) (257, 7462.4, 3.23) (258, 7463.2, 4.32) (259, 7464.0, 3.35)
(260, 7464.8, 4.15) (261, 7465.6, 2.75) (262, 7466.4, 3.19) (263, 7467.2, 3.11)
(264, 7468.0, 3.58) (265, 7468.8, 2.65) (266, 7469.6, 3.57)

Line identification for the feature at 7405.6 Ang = [S II]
